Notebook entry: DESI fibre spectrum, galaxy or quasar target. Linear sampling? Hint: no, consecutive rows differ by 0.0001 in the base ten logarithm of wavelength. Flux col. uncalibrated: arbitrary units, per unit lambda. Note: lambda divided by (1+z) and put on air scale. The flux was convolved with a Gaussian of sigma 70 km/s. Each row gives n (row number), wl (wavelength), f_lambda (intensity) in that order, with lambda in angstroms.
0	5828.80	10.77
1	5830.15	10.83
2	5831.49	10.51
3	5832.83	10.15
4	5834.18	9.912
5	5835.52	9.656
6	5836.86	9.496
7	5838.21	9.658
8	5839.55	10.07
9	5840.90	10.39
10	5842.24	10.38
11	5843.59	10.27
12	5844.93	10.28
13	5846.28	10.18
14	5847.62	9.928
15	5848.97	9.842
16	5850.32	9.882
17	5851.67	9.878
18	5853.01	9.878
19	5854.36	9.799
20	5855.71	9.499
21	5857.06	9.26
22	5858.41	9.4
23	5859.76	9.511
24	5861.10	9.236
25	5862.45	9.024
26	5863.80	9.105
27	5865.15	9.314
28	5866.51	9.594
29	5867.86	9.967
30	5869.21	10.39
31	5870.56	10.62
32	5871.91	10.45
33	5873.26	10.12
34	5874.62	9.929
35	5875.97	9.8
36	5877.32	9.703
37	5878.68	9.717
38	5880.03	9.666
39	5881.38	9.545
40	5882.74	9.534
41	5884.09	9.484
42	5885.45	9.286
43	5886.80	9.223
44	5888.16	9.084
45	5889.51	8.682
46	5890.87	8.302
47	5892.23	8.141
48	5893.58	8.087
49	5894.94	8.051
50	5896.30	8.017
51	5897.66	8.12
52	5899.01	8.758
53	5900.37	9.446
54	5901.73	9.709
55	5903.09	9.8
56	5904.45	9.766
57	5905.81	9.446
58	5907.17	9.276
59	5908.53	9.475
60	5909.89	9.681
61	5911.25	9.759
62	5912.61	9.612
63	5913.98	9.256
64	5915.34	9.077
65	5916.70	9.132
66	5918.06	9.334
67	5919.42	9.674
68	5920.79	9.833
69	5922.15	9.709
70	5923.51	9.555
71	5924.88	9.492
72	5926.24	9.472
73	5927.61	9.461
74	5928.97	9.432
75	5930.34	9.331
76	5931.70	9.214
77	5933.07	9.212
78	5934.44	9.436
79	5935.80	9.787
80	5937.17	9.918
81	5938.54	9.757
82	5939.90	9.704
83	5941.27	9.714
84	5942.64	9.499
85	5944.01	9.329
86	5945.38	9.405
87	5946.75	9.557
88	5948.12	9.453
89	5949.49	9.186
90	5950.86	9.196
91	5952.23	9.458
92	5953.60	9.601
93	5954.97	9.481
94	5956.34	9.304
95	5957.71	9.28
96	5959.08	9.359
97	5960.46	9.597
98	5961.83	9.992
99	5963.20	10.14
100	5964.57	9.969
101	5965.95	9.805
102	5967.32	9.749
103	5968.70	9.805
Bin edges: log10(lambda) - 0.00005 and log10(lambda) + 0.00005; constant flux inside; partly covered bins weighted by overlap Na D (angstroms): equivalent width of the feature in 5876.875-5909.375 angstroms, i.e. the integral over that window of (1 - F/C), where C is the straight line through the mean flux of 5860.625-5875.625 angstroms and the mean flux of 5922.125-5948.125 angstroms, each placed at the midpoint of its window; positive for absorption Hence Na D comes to 2.0 angstroms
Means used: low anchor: 9.8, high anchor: 9.52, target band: 9.09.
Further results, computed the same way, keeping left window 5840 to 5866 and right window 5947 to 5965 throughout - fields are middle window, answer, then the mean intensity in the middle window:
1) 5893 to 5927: 1.3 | 9.26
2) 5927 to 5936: 0.2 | 9.4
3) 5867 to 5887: -0.3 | 9.84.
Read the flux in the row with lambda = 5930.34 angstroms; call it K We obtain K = 9.331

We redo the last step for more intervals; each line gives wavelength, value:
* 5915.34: 9.077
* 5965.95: 9.805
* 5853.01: 9.878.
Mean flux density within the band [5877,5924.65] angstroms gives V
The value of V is 9.23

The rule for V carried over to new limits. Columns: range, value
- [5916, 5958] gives 9.48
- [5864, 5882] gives 9.89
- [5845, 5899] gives 9.42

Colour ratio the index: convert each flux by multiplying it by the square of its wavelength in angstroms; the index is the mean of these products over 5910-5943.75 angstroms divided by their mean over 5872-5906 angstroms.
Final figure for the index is 1.0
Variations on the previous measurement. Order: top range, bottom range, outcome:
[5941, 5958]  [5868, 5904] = 1.03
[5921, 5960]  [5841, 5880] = 0.99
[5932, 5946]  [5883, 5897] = 1.12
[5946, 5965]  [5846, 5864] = 1.03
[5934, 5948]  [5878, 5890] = 1.05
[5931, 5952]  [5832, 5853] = 0.98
